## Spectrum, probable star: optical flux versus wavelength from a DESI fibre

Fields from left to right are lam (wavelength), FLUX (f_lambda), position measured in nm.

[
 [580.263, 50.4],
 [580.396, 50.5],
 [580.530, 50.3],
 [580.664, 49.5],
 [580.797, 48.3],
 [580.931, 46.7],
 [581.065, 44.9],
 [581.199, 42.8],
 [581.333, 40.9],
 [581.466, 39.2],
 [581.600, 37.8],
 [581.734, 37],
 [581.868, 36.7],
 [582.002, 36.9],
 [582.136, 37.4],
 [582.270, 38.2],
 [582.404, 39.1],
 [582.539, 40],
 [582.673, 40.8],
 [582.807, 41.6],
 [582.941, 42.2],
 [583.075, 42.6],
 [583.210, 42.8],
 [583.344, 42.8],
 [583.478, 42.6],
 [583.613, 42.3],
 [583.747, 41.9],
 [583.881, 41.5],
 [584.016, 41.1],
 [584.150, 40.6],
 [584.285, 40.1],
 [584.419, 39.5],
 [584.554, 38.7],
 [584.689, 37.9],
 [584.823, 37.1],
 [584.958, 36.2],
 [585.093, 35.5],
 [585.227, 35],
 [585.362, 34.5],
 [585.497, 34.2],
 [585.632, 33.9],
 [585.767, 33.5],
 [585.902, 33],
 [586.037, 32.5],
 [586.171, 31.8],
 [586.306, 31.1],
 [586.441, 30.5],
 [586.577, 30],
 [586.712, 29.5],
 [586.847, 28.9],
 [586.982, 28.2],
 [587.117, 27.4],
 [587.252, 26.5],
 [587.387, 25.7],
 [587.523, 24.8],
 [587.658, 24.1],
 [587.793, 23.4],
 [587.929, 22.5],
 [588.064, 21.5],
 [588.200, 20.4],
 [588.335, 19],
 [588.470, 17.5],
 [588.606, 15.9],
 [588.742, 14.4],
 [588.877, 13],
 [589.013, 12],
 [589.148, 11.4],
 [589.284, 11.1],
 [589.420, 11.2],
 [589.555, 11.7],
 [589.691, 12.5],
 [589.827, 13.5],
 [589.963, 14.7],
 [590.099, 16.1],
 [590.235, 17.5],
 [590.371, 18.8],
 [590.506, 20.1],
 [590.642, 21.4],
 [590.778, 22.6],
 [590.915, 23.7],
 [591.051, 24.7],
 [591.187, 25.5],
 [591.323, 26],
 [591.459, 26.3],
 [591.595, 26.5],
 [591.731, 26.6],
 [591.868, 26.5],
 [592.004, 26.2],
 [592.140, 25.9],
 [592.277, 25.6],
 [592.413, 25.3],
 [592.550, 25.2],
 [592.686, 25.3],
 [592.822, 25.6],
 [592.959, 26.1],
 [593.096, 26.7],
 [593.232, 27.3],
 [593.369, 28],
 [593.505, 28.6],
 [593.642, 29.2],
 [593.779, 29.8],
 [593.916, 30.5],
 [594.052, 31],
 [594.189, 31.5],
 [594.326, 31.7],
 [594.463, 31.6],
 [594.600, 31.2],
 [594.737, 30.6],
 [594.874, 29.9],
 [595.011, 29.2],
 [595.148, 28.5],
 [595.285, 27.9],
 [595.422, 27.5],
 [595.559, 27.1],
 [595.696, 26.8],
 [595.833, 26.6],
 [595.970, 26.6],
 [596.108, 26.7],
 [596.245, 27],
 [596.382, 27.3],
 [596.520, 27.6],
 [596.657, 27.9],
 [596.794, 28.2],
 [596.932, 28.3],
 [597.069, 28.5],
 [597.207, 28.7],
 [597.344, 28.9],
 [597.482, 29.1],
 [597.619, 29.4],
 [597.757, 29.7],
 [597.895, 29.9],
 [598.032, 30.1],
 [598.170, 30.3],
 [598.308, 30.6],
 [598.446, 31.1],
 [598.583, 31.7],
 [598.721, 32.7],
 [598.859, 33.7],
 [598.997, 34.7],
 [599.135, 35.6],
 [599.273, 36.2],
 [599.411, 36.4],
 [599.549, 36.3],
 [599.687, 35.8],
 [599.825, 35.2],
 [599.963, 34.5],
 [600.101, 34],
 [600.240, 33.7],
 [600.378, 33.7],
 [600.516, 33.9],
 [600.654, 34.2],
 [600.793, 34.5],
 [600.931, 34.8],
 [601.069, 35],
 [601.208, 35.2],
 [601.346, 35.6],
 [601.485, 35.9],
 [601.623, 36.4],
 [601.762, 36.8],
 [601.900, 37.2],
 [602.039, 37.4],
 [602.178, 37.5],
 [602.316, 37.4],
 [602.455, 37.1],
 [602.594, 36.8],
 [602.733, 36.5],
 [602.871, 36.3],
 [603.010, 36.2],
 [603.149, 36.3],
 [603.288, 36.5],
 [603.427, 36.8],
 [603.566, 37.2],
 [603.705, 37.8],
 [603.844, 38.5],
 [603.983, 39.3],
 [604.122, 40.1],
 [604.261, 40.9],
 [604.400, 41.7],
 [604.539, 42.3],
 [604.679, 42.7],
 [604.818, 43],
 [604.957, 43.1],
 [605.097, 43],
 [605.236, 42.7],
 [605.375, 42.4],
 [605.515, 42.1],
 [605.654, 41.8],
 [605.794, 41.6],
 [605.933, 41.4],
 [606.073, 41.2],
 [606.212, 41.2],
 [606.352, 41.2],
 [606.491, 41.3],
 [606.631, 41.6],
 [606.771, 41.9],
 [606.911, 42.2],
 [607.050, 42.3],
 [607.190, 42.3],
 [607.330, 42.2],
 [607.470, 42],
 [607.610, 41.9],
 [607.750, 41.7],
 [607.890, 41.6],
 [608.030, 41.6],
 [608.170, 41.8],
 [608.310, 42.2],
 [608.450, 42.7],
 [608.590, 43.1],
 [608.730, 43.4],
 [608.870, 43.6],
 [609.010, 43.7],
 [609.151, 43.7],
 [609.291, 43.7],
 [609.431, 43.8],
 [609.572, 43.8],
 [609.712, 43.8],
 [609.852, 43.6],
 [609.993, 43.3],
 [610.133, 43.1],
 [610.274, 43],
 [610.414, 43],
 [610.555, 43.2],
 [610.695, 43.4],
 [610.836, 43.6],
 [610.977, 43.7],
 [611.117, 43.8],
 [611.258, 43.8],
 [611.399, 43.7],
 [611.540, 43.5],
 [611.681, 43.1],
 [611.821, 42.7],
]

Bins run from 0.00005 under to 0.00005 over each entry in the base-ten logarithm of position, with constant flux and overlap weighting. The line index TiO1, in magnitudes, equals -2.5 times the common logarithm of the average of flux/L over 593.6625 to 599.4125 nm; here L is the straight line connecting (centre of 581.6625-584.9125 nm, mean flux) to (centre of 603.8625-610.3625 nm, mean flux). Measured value 0.35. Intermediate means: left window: 40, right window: 42.3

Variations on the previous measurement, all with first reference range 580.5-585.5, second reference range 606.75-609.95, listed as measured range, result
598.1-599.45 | 0.25 mag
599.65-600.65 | 0.22 mag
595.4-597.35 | 0.45 mag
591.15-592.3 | 0.49 mag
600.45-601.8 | 0.19 mag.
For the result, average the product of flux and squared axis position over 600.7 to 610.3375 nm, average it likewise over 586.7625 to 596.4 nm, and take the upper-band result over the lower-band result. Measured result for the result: 1.77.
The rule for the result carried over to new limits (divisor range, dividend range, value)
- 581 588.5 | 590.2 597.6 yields 0.81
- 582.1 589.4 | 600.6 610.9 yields 1.39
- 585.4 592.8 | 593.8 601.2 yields 1.38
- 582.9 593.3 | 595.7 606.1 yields 1.35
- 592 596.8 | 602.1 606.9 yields 1.47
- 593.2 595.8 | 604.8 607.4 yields 1.49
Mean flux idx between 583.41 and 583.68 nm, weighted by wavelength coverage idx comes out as 42.4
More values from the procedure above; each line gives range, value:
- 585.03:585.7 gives 34.6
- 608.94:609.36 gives 43.7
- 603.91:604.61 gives 40.8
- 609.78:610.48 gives 43.2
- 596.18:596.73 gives 27.5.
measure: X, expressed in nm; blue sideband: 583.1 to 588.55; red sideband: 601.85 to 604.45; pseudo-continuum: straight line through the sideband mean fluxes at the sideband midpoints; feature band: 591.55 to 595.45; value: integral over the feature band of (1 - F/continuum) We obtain 0.75 nm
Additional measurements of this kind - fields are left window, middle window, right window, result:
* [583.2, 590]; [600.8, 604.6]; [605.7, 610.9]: 0.15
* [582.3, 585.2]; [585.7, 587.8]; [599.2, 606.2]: 0.57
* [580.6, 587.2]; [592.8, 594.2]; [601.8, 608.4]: 0.37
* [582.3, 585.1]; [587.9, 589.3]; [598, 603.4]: 0.81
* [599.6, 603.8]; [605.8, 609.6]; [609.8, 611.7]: -0.13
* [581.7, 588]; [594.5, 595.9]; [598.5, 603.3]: 0.27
